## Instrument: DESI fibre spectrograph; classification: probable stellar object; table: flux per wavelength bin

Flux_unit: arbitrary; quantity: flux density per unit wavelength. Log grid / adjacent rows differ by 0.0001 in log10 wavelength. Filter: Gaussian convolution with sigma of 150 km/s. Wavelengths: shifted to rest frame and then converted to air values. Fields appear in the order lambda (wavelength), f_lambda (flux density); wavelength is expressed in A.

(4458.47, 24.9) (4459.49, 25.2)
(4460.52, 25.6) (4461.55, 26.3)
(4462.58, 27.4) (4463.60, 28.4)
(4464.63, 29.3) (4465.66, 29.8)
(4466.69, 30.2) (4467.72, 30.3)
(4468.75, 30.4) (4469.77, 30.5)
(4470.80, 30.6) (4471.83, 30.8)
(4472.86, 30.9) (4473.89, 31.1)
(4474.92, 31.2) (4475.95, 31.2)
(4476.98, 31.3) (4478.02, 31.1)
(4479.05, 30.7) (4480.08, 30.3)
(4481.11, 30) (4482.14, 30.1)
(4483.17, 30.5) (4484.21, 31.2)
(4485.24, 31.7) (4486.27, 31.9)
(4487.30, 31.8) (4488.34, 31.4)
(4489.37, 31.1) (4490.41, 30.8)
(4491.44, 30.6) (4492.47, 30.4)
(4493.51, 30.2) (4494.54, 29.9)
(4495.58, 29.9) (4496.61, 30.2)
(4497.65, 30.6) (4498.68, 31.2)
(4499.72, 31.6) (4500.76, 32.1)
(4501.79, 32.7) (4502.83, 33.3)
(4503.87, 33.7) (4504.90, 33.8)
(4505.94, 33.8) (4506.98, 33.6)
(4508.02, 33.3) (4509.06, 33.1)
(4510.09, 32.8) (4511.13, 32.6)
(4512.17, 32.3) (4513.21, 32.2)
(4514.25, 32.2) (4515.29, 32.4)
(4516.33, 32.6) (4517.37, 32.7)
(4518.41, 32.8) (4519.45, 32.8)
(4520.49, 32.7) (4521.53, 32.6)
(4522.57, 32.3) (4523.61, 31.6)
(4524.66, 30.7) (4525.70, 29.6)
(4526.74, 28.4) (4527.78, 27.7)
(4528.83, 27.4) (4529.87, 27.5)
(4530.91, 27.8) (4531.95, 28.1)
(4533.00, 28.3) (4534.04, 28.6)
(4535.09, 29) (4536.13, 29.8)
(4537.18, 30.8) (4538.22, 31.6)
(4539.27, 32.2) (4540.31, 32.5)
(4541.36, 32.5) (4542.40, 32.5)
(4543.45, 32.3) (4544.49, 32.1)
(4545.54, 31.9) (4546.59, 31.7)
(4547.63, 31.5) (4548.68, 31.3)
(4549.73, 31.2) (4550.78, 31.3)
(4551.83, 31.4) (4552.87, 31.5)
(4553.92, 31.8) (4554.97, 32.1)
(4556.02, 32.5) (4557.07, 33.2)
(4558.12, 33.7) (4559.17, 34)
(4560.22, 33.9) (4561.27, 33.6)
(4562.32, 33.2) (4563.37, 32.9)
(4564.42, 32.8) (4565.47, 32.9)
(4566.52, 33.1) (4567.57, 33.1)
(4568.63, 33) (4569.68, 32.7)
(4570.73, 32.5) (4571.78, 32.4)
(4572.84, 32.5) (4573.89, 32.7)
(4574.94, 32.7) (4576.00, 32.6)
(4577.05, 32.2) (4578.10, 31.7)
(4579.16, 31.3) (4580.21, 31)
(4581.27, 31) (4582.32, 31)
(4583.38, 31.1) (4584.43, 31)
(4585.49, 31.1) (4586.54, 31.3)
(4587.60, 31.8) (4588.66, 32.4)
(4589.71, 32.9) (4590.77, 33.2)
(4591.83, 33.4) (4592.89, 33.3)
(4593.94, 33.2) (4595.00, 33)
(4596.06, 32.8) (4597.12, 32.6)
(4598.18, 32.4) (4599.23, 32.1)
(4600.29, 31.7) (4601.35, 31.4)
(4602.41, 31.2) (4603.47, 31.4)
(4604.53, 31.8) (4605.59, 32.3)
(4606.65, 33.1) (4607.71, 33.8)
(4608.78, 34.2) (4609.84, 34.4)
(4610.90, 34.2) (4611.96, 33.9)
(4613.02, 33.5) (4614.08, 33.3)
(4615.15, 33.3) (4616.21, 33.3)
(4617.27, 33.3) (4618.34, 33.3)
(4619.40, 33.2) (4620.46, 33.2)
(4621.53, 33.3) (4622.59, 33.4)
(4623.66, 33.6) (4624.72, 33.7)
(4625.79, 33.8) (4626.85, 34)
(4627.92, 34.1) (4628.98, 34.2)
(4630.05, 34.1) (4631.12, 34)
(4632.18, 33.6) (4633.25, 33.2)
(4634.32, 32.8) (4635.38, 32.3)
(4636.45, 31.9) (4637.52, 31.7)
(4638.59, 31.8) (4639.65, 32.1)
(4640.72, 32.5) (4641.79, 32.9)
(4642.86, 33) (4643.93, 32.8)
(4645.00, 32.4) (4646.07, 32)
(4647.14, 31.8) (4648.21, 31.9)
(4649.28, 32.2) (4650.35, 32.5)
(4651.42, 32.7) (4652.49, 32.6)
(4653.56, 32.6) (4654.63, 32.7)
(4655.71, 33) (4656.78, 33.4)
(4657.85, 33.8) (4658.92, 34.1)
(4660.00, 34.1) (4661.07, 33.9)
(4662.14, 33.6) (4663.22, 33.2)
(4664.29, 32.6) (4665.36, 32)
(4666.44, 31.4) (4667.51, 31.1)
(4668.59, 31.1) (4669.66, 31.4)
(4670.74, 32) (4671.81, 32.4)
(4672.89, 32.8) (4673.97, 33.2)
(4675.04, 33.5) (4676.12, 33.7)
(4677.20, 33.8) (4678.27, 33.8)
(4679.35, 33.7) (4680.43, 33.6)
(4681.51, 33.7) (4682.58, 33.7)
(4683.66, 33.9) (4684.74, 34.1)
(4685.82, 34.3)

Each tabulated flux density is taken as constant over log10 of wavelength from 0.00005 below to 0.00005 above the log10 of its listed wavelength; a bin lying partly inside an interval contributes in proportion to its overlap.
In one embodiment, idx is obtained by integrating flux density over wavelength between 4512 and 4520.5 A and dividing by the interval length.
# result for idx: 32.5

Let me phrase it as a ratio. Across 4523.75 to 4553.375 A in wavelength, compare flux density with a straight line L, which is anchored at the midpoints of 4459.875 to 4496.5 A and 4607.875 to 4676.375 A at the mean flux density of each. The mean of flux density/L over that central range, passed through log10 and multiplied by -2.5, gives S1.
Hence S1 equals 0.03 mag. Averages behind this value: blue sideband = 30.2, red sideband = 33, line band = 30.4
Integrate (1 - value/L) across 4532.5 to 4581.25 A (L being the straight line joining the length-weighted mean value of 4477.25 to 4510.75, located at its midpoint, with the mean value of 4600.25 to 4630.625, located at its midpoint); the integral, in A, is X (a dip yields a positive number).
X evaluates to 0.60 A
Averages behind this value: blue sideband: 31.5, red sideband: 33.3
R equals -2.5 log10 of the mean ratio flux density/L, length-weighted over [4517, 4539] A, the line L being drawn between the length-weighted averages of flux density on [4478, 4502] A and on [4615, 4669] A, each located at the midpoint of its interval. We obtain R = 0.04 mag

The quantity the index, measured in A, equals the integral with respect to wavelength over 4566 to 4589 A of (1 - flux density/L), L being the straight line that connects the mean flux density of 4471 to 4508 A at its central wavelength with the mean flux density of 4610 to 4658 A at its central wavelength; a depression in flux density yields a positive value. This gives 0.3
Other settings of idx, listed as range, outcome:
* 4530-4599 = 31.9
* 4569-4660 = 32.7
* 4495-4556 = 31.4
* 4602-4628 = 33.3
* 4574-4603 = 32.1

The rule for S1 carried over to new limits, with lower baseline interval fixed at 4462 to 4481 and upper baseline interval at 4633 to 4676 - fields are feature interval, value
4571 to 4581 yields -0.02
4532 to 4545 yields 0.01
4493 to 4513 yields -0.05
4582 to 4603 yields -0.01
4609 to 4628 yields -0.05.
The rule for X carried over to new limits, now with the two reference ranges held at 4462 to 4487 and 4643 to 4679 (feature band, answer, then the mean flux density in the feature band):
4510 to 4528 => -0.44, 31.8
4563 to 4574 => -0.41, 32.8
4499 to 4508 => -0.65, 33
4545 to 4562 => -0.47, 32.3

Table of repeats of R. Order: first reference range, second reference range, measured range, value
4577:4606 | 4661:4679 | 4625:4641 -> -0.02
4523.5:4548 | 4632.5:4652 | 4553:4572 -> -0.07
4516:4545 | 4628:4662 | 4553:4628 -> -0.03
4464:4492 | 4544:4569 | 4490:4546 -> 0.01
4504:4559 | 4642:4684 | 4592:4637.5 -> -0.02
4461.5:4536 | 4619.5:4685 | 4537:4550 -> -0.01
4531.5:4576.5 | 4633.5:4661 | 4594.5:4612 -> -0.01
